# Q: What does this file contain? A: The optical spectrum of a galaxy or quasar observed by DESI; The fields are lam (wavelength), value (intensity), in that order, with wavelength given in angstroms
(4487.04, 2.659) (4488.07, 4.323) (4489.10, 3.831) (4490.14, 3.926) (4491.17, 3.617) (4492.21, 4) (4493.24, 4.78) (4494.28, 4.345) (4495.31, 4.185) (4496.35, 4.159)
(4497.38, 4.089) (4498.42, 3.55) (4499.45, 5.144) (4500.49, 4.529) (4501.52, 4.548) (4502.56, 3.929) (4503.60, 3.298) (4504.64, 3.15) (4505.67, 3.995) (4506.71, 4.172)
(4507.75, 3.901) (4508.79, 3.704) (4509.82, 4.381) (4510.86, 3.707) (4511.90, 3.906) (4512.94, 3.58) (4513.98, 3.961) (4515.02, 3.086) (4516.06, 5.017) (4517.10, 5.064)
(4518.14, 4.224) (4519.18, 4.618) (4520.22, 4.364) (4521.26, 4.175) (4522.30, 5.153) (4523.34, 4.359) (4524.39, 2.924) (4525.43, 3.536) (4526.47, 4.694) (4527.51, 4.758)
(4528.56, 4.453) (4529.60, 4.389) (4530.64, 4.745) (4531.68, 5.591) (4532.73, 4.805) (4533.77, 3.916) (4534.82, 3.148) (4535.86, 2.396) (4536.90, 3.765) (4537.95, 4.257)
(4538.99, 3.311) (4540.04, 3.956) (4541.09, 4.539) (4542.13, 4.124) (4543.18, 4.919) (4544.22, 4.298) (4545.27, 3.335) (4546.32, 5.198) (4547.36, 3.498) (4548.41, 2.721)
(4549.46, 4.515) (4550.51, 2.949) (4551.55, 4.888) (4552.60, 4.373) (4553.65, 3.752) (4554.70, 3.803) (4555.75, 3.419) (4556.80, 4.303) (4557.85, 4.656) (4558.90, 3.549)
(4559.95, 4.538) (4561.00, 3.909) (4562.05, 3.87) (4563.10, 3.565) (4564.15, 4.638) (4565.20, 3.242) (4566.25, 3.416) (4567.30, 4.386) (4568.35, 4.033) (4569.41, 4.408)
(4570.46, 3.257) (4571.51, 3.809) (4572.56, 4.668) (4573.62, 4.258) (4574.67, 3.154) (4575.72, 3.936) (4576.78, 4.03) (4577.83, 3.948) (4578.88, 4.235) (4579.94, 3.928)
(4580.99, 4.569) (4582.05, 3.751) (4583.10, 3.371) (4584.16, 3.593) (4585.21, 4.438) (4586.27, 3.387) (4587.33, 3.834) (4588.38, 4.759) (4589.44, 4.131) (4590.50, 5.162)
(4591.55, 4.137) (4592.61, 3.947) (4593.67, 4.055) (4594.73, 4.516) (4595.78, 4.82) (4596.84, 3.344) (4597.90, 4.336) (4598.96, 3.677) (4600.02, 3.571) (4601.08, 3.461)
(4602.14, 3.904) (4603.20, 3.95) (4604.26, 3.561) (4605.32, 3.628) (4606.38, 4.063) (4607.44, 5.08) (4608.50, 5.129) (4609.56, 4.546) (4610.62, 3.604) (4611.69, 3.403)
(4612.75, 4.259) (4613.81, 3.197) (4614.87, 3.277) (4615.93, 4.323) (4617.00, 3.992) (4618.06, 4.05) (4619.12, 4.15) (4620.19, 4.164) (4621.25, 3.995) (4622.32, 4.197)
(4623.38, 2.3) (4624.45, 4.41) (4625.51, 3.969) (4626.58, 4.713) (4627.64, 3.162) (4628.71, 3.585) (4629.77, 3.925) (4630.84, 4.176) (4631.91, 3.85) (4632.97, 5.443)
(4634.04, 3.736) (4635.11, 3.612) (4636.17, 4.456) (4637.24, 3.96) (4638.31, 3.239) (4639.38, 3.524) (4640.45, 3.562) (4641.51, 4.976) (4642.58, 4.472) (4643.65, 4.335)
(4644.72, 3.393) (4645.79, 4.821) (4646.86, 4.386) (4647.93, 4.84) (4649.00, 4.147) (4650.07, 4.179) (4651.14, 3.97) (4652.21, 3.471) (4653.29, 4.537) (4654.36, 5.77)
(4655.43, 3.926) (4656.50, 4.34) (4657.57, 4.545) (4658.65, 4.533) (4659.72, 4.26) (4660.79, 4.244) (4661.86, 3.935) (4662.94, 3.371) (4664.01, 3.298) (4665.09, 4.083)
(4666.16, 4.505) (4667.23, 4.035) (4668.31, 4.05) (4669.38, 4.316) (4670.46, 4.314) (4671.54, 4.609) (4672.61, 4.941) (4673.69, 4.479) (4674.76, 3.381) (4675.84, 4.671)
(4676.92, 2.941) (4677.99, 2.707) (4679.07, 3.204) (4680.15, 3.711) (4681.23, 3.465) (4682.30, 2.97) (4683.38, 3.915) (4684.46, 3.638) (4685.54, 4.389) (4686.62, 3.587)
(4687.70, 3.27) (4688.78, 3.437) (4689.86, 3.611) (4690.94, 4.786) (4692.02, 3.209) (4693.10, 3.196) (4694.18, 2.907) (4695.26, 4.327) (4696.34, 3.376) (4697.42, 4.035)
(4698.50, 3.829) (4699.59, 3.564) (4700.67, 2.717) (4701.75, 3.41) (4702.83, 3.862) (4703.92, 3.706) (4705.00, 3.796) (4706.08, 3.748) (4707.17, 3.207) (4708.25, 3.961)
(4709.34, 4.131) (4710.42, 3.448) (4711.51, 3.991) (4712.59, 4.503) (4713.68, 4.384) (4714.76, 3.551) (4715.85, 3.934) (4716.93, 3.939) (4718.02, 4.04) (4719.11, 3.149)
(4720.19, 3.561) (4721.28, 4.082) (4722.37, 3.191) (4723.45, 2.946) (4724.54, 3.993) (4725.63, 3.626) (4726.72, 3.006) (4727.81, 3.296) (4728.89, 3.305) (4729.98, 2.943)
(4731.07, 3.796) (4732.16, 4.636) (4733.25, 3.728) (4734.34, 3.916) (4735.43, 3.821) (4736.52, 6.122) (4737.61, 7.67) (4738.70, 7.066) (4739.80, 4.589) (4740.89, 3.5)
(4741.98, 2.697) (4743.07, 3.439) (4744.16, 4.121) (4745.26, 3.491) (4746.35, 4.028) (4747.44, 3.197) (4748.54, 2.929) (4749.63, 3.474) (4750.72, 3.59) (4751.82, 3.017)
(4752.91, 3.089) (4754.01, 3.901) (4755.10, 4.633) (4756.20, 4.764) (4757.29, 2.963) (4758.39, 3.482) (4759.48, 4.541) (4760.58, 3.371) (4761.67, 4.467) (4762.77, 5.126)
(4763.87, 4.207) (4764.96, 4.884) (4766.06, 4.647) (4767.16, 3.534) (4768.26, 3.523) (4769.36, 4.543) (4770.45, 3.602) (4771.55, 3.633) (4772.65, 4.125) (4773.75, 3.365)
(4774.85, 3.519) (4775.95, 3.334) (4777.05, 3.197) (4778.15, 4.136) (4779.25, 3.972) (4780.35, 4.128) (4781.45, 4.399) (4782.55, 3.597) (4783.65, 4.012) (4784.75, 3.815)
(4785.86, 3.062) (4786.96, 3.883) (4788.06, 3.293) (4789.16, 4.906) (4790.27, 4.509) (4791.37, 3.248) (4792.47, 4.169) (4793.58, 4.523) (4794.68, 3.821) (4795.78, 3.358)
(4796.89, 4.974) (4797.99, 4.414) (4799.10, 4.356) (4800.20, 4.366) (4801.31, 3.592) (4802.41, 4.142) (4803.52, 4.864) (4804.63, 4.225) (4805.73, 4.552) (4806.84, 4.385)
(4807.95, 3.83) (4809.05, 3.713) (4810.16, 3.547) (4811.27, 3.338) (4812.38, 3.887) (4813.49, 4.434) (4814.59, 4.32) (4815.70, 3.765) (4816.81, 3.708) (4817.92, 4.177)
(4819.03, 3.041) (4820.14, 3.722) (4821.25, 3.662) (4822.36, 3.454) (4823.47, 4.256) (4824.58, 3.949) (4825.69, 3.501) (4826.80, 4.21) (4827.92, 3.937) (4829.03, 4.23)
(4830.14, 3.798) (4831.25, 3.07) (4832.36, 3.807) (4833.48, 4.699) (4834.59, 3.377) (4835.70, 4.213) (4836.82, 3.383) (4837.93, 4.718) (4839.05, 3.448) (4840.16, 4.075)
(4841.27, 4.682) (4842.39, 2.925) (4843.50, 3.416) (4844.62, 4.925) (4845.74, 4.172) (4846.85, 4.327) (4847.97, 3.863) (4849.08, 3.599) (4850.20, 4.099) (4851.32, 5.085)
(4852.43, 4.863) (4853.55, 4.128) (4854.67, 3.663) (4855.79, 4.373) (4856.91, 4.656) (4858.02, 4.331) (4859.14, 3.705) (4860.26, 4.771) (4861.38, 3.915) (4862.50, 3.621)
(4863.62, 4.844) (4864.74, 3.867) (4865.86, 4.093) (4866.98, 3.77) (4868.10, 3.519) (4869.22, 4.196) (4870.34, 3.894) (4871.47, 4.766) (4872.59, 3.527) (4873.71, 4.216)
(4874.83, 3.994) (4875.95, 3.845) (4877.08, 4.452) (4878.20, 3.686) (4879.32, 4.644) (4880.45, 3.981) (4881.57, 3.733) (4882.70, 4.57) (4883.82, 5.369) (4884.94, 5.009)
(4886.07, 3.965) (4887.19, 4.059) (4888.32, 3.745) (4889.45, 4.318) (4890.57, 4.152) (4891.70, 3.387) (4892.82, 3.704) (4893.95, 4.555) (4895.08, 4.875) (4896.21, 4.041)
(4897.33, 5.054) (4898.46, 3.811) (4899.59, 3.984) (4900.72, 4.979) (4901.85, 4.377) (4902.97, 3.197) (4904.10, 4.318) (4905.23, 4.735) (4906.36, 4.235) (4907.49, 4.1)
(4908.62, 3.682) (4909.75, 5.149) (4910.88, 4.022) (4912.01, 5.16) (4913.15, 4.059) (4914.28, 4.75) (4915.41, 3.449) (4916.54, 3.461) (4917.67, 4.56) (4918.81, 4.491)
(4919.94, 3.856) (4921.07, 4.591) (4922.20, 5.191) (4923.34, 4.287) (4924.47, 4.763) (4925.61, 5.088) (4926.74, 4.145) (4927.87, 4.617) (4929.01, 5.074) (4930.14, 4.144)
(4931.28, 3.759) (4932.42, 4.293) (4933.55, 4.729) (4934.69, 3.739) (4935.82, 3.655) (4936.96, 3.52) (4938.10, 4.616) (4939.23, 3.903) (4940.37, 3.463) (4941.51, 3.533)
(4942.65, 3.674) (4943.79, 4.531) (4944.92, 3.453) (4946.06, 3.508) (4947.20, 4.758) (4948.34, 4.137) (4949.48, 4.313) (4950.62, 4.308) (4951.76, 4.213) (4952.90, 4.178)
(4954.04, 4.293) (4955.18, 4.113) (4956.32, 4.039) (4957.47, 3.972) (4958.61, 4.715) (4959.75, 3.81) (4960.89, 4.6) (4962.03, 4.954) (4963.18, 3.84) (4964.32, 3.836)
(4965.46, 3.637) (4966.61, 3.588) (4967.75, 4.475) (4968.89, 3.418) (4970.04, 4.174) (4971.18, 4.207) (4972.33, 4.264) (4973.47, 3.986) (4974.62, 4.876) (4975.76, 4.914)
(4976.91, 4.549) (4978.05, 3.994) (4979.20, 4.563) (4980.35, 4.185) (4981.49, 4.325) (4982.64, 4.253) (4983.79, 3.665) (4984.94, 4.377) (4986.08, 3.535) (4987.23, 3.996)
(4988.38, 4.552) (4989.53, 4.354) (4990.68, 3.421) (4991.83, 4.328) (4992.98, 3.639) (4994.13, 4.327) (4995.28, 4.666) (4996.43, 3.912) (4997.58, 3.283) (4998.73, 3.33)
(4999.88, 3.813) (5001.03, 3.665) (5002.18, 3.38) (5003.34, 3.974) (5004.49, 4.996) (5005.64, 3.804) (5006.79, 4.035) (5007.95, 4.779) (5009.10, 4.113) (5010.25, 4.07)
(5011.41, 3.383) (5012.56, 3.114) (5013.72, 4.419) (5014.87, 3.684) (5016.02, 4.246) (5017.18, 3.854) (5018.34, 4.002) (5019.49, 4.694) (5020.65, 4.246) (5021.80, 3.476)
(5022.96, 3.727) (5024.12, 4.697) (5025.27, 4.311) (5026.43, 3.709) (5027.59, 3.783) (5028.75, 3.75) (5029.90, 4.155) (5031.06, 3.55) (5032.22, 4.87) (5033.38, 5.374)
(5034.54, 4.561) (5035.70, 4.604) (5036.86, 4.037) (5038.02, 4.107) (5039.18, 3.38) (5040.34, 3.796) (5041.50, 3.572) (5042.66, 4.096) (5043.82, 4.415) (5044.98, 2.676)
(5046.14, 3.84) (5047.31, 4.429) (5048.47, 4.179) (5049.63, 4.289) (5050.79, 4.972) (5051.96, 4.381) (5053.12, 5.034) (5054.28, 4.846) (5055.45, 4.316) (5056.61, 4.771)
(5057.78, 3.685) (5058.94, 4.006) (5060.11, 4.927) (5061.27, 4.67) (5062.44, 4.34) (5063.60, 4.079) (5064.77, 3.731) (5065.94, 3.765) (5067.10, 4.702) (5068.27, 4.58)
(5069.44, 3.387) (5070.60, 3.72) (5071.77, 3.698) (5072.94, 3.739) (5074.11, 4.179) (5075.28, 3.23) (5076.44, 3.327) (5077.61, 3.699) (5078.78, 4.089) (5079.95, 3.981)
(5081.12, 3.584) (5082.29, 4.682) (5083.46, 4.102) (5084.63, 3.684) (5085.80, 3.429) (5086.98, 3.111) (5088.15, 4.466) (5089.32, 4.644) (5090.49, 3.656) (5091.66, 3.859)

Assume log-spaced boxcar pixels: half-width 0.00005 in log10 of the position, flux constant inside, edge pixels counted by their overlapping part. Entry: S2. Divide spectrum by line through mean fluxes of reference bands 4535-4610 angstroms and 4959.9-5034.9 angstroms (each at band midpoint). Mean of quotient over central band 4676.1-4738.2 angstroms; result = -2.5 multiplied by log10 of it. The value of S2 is 0.08 mag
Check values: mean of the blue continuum 4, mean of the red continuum 4.09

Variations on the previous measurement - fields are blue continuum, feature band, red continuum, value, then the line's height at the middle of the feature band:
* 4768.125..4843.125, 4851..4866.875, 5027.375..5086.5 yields -0.08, 3.96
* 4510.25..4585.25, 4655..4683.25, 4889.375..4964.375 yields 0.04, 4.1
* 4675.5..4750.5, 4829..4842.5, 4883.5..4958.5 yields 0.04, 4.04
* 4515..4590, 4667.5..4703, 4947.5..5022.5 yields 0.10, 4.08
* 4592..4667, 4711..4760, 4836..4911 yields 0.06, 4.11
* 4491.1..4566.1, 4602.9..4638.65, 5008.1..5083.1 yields 0.03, 4.08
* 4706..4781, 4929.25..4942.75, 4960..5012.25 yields 0.02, 4.05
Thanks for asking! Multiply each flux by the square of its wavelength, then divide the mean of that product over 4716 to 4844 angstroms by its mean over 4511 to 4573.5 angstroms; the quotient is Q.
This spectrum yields 1.07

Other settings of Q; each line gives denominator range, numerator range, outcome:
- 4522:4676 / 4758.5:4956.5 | 1.12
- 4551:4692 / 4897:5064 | 1.21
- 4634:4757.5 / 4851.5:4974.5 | 1.18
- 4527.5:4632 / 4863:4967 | 1.21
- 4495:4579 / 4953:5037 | 1.23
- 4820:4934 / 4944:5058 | 1.04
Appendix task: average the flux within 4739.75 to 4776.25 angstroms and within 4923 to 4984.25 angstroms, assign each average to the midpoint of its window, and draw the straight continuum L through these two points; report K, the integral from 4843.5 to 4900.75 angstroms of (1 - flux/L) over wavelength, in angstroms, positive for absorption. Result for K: -2.5 angstroms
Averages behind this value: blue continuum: 3.8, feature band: 4.19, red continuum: 4.18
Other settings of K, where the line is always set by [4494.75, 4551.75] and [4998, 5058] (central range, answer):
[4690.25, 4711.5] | 2.3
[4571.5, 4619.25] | 0.9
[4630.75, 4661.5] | -1.0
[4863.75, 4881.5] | 0.2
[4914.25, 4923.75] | -0.4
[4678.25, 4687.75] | 1.2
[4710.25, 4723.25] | 0.9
